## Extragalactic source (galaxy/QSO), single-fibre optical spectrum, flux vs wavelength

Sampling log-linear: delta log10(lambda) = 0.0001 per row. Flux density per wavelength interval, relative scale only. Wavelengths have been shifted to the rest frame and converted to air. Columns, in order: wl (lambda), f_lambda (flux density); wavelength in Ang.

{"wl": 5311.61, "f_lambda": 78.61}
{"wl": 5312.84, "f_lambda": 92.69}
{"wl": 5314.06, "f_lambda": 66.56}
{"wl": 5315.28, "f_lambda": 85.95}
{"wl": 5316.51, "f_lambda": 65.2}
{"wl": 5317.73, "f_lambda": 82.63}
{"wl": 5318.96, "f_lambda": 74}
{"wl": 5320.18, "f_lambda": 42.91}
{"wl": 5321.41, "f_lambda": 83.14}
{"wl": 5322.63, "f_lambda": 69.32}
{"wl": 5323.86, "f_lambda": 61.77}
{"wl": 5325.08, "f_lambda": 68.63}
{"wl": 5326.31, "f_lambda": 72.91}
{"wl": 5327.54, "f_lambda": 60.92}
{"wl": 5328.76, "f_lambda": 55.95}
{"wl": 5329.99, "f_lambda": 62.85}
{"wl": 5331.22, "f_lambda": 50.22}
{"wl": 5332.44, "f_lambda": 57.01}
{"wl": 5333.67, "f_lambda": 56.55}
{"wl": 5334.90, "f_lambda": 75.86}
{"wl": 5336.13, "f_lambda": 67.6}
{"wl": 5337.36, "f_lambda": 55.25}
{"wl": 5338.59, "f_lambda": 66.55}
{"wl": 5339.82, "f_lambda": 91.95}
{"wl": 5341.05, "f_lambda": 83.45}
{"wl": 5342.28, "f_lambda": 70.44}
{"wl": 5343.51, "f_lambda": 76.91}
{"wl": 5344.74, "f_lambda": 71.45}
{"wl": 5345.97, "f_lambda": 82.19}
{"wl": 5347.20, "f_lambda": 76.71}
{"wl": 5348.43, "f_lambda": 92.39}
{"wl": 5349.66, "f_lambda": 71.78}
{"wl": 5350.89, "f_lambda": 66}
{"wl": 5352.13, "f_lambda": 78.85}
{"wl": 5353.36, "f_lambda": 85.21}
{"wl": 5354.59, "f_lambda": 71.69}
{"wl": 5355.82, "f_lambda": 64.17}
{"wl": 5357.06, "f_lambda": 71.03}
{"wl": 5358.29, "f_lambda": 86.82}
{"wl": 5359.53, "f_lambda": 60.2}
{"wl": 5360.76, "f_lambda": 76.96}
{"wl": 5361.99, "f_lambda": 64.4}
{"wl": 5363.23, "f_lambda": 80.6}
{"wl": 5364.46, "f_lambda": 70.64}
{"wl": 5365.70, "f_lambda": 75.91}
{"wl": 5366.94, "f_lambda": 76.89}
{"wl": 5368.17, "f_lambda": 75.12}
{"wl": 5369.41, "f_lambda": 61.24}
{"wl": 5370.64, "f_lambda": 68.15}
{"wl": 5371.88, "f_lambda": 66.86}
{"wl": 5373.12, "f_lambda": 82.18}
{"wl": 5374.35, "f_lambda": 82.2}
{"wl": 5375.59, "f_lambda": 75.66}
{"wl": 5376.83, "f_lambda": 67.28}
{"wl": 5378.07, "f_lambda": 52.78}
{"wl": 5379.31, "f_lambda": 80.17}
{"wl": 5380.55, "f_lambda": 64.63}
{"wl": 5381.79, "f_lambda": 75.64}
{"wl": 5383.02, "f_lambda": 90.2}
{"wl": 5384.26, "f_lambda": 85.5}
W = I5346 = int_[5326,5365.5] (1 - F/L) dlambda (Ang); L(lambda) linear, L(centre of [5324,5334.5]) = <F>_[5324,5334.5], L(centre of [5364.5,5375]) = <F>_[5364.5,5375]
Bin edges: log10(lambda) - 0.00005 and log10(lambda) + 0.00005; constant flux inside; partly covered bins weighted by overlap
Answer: -3.0 Ang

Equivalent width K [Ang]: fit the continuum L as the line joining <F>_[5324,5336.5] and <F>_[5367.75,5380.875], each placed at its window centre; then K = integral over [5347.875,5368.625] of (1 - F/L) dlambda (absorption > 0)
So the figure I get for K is -2.11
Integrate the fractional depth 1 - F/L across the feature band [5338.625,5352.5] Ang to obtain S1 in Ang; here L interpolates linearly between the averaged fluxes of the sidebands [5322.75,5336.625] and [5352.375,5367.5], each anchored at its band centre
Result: -1.9 Ang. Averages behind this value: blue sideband 62.9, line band 77.9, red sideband 73.8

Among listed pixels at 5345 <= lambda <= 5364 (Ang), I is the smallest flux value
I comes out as 60.2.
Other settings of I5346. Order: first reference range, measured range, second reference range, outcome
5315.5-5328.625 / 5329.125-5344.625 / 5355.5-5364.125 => 0.45 Ang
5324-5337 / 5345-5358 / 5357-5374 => -1.40 Ang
